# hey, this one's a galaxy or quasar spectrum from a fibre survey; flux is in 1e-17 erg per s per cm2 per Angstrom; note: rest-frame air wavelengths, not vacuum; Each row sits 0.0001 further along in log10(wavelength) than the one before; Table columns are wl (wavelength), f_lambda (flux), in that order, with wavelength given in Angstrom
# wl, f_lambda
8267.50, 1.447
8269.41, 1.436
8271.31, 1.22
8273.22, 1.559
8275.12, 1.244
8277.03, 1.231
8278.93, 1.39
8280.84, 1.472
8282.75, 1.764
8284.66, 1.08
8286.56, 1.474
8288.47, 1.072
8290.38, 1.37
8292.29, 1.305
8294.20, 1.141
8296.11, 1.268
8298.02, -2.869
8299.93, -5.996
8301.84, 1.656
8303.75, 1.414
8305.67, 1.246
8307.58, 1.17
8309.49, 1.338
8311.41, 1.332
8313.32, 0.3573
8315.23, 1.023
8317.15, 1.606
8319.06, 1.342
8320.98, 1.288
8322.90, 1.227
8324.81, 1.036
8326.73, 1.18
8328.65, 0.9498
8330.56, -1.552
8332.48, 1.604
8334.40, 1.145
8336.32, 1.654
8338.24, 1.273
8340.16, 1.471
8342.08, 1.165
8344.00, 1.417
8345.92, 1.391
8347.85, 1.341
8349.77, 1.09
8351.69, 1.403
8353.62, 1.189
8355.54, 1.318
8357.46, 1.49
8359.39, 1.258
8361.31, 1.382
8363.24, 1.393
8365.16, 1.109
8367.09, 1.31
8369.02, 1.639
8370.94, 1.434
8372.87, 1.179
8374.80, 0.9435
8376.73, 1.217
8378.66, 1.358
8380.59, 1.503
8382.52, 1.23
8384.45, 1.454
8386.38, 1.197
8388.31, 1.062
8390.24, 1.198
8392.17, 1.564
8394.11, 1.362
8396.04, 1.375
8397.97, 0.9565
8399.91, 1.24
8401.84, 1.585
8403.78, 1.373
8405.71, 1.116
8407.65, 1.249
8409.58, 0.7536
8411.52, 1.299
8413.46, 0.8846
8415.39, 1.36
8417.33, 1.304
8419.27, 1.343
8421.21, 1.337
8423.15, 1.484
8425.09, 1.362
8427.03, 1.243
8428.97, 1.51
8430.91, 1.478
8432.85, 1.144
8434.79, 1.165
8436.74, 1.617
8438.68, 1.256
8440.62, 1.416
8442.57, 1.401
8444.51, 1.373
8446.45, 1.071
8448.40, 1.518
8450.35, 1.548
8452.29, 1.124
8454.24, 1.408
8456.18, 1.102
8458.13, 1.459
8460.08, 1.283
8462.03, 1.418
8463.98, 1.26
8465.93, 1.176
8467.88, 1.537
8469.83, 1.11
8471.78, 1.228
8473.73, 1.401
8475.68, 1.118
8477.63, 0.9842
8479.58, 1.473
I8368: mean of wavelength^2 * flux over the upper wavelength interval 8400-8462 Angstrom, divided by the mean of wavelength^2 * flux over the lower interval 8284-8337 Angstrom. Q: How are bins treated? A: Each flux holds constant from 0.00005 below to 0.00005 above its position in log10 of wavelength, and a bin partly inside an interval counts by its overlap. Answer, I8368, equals 1.8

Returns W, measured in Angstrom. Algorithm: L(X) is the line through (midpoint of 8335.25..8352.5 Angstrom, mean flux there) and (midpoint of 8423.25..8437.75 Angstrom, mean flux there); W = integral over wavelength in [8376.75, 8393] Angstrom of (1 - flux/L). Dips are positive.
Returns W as 0.6 Angstrom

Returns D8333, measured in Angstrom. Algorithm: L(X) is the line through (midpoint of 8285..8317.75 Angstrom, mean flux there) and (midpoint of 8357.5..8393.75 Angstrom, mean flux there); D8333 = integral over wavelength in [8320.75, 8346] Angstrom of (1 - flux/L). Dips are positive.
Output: -4.9 Angstrom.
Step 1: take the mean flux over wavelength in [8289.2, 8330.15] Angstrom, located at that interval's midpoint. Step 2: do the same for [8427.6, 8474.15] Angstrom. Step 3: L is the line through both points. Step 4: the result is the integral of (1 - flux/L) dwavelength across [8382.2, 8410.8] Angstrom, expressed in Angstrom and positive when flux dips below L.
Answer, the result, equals -4.8 Angstrom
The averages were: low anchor 0.658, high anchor 1.33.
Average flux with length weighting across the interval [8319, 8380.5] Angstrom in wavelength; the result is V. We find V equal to 1.21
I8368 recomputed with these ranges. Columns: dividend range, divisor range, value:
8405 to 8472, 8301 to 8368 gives 1.11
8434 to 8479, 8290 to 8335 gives 2.12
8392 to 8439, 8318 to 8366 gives 1.11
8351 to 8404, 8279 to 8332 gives 1.78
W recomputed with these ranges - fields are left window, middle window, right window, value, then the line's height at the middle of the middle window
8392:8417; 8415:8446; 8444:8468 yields -2.0 Angstrom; 1.28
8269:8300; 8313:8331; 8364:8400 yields 1.2 Angstrom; 1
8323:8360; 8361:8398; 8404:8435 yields -3.0 Angstrom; 1.2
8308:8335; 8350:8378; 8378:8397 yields -2.1 Angstrom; 1.21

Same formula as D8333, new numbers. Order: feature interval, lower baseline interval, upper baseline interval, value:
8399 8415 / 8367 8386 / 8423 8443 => 1.81 Angstrom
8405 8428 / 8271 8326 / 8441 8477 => -0.64 Angstrom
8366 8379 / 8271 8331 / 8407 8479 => -2.76 Angstrom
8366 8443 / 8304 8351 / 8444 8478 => -4.62 Angstrom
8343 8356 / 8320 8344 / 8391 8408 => -2.17 Angstrom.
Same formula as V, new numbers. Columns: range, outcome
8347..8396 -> 1.31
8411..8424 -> 1.29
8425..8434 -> 1.34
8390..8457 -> 1.3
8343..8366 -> 1.32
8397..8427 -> 1.24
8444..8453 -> 1.33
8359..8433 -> 1.29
